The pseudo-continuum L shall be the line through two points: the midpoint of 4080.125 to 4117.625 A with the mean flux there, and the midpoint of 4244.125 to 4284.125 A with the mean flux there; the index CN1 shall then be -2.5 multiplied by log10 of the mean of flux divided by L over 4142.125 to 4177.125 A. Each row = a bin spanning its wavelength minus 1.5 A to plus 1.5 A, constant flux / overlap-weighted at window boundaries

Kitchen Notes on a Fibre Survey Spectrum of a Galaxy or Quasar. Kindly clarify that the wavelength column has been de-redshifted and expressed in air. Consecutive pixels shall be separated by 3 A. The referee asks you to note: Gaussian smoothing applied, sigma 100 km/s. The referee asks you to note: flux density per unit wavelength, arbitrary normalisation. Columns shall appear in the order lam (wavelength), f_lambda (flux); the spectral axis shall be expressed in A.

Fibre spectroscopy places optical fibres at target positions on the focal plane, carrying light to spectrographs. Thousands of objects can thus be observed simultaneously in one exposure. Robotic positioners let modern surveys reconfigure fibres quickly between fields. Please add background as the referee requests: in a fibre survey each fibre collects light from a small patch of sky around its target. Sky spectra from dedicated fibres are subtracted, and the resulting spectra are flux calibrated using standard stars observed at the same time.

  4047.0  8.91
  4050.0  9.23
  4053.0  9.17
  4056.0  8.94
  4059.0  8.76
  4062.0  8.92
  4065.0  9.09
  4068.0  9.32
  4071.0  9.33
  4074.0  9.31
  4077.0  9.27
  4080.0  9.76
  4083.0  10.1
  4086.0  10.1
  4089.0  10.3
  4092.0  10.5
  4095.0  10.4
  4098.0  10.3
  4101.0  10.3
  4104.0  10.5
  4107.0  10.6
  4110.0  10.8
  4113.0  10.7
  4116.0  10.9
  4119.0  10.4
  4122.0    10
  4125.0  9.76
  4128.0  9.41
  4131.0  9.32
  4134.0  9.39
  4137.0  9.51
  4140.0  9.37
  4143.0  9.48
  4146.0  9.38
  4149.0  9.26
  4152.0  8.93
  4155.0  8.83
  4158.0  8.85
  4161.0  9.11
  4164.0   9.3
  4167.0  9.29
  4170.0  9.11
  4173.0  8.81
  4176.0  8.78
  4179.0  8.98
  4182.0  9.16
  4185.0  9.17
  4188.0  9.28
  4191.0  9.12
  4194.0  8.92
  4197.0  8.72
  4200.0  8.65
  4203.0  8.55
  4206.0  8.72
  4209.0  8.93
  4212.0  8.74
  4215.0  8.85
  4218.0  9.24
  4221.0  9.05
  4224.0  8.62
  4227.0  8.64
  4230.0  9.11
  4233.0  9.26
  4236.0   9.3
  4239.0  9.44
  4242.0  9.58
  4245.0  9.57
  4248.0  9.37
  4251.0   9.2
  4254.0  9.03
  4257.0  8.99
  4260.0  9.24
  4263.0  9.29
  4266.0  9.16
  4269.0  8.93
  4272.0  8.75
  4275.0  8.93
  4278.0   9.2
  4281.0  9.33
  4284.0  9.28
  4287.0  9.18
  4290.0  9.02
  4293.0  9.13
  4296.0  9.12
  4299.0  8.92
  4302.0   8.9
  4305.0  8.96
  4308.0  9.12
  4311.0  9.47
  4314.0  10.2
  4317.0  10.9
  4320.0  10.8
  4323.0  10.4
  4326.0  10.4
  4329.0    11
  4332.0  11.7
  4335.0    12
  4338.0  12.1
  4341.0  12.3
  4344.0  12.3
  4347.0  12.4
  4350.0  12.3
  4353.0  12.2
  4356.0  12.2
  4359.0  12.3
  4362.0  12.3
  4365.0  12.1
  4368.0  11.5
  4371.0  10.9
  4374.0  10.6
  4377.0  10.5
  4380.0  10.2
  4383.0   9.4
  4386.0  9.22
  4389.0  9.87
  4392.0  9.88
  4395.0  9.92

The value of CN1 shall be 0.10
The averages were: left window 10.4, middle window 9.09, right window 9.15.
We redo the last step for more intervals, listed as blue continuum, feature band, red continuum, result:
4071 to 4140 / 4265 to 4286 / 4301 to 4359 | 0.19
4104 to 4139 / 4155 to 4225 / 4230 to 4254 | 0.08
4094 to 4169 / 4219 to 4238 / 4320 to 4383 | 0.17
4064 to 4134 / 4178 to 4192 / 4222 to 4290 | 0.05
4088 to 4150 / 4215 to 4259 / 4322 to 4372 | 0.19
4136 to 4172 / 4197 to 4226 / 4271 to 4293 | 0.04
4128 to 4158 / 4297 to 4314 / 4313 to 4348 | 0.21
